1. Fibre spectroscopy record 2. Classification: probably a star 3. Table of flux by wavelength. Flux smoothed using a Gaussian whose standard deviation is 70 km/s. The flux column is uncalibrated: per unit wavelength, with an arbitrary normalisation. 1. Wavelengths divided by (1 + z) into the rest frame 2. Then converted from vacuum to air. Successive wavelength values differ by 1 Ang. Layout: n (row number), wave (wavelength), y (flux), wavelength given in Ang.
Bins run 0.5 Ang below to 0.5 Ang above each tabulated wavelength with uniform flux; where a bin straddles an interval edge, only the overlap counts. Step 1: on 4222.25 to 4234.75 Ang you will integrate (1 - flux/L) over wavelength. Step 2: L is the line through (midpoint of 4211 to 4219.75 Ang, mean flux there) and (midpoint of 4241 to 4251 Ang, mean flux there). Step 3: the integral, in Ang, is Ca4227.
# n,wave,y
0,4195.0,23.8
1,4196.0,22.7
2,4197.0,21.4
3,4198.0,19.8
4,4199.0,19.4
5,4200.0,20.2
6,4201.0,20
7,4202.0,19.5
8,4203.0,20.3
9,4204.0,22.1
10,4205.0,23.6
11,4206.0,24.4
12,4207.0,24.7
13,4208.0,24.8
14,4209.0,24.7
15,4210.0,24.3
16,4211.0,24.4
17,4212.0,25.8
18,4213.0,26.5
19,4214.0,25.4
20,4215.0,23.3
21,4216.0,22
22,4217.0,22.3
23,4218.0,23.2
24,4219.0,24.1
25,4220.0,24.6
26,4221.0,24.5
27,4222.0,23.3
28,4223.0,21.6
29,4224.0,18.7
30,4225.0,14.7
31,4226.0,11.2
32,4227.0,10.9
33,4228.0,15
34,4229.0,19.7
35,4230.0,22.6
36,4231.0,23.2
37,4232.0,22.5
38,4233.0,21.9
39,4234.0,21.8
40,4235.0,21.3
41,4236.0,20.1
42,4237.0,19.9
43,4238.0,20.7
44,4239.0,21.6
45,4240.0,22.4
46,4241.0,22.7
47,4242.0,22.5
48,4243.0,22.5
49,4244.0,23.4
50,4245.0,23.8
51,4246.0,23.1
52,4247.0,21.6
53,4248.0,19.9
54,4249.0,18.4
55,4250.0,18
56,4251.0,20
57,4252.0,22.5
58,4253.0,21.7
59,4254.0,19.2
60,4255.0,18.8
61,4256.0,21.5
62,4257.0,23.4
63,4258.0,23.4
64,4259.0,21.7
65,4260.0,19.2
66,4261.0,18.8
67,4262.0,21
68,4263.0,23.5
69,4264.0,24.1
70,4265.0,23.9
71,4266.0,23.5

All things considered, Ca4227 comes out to 2.3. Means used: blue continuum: 24.1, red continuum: 21.5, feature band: 18.8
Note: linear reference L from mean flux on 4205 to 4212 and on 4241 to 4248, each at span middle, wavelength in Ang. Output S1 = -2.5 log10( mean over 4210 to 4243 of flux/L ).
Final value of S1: 0.10 mag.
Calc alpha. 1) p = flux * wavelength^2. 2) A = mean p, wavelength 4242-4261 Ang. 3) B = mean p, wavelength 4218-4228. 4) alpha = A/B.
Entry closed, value 1.12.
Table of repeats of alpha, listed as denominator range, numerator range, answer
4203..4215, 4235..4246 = 0.92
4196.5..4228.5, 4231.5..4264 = 1.01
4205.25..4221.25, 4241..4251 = 0.90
